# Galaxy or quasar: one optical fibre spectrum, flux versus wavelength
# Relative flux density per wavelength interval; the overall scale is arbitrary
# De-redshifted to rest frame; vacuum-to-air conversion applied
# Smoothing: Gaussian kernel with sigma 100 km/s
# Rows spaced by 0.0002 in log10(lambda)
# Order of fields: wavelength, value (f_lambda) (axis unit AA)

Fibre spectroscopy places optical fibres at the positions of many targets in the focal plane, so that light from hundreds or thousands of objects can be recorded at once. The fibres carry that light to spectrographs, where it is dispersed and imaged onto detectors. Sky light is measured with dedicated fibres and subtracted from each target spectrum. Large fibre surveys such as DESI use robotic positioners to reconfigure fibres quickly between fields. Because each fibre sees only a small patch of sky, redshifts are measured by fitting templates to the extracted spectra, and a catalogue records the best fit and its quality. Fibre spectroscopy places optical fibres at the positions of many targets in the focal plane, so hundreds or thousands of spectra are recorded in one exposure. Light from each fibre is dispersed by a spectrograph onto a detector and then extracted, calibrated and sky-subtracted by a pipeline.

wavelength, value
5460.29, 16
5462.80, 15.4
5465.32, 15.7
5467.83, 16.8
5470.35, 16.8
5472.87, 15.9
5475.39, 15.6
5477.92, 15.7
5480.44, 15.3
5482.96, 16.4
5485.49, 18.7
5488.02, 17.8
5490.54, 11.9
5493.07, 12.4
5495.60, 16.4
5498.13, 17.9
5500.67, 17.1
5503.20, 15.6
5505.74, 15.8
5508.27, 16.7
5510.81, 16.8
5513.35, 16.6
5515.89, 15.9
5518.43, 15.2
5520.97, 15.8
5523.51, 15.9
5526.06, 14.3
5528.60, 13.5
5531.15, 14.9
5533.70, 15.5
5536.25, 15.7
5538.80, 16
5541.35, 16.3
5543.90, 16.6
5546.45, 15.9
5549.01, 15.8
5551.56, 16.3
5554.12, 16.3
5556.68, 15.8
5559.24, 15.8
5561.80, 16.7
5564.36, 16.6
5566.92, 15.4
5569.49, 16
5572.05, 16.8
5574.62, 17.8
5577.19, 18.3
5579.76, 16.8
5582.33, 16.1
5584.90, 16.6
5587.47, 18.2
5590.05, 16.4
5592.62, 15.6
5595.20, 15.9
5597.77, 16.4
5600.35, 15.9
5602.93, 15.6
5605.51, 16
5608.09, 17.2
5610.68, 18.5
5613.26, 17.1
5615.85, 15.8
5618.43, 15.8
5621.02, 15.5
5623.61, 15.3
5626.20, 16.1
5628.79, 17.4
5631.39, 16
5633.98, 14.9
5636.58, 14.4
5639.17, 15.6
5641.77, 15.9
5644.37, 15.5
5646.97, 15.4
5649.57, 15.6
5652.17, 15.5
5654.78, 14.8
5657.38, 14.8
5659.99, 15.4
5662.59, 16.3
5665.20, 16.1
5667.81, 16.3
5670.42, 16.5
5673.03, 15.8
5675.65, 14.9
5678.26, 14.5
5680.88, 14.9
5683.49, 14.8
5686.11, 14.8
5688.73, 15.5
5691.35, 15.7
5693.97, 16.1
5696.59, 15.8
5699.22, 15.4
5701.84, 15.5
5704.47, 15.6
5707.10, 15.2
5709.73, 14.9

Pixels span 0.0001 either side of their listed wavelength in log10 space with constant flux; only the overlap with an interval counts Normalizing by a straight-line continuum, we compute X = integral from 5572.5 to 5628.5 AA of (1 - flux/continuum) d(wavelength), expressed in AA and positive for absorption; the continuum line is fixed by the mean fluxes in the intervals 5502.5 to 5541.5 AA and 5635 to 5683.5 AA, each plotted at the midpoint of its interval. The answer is -3.7 AA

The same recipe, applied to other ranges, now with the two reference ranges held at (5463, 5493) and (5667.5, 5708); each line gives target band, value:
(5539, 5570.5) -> -0.80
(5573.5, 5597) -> -1.77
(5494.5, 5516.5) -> -1.01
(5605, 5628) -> -1.20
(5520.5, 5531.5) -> 0.68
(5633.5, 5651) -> 0.21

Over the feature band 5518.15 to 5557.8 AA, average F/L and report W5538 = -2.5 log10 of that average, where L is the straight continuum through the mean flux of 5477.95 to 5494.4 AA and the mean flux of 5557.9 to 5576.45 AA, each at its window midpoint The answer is 0.03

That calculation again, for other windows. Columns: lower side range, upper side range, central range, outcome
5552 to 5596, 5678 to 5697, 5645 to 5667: 0.01 mag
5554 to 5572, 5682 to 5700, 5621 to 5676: 0.00 mag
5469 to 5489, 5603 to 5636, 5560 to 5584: -0.02 mag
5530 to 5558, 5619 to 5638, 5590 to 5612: -0.04 mag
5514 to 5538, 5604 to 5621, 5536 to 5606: -0.03 mag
